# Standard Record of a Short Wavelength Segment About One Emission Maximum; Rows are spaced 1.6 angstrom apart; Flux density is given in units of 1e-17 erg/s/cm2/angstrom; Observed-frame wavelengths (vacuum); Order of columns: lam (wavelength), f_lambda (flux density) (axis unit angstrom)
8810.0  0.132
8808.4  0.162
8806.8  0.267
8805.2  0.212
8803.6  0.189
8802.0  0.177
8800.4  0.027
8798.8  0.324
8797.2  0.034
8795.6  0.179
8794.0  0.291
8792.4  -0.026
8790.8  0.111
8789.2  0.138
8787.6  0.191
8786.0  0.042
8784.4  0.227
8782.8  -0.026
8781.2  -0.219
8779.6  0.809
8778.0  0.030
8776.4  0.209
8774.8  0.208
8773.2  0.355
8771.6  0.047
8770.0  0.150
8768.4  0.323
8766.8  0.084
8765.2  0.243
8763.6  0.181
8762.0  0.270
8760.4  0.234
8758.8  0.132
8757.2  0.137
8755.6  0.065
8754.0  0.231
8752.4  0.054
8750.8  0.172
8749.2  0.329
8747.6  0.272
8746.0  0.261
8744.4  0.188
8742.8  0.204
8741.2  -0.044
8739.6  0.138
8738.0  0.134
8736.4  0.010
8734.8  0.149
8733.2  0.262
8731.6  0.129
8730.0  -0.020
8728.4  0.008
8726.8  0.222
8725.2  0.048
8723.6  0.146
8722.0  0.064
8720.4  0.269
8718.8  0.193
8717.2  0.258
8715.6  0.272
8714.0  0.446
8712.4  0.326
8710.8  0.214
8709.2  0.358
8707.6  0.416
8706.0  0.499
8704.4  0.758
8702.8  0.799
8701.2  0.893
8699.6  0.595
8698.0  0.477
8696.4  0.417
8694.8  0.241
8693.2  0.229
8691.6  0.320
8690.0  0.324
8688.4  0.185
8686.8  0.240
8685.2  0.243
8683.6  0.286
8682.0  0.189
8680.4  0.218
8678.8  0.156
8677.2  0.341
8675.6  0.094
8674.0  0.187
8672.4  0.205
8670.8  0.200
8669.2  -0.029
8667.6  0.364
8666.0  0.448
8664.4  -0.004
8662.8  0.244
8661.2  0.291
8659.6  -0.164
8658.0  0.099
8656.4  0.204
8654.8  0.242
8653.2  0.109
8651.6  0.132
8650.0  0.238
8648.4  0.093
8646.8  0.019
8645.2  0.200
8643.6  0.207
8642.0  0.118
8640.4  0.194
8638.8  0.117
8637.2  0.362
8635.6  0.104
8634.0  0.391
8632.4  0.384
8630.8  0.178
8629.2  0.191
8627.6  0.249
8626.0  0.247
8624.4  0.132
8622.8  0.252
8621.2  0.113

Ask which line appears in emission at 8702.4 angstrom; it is H-gamma 4340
